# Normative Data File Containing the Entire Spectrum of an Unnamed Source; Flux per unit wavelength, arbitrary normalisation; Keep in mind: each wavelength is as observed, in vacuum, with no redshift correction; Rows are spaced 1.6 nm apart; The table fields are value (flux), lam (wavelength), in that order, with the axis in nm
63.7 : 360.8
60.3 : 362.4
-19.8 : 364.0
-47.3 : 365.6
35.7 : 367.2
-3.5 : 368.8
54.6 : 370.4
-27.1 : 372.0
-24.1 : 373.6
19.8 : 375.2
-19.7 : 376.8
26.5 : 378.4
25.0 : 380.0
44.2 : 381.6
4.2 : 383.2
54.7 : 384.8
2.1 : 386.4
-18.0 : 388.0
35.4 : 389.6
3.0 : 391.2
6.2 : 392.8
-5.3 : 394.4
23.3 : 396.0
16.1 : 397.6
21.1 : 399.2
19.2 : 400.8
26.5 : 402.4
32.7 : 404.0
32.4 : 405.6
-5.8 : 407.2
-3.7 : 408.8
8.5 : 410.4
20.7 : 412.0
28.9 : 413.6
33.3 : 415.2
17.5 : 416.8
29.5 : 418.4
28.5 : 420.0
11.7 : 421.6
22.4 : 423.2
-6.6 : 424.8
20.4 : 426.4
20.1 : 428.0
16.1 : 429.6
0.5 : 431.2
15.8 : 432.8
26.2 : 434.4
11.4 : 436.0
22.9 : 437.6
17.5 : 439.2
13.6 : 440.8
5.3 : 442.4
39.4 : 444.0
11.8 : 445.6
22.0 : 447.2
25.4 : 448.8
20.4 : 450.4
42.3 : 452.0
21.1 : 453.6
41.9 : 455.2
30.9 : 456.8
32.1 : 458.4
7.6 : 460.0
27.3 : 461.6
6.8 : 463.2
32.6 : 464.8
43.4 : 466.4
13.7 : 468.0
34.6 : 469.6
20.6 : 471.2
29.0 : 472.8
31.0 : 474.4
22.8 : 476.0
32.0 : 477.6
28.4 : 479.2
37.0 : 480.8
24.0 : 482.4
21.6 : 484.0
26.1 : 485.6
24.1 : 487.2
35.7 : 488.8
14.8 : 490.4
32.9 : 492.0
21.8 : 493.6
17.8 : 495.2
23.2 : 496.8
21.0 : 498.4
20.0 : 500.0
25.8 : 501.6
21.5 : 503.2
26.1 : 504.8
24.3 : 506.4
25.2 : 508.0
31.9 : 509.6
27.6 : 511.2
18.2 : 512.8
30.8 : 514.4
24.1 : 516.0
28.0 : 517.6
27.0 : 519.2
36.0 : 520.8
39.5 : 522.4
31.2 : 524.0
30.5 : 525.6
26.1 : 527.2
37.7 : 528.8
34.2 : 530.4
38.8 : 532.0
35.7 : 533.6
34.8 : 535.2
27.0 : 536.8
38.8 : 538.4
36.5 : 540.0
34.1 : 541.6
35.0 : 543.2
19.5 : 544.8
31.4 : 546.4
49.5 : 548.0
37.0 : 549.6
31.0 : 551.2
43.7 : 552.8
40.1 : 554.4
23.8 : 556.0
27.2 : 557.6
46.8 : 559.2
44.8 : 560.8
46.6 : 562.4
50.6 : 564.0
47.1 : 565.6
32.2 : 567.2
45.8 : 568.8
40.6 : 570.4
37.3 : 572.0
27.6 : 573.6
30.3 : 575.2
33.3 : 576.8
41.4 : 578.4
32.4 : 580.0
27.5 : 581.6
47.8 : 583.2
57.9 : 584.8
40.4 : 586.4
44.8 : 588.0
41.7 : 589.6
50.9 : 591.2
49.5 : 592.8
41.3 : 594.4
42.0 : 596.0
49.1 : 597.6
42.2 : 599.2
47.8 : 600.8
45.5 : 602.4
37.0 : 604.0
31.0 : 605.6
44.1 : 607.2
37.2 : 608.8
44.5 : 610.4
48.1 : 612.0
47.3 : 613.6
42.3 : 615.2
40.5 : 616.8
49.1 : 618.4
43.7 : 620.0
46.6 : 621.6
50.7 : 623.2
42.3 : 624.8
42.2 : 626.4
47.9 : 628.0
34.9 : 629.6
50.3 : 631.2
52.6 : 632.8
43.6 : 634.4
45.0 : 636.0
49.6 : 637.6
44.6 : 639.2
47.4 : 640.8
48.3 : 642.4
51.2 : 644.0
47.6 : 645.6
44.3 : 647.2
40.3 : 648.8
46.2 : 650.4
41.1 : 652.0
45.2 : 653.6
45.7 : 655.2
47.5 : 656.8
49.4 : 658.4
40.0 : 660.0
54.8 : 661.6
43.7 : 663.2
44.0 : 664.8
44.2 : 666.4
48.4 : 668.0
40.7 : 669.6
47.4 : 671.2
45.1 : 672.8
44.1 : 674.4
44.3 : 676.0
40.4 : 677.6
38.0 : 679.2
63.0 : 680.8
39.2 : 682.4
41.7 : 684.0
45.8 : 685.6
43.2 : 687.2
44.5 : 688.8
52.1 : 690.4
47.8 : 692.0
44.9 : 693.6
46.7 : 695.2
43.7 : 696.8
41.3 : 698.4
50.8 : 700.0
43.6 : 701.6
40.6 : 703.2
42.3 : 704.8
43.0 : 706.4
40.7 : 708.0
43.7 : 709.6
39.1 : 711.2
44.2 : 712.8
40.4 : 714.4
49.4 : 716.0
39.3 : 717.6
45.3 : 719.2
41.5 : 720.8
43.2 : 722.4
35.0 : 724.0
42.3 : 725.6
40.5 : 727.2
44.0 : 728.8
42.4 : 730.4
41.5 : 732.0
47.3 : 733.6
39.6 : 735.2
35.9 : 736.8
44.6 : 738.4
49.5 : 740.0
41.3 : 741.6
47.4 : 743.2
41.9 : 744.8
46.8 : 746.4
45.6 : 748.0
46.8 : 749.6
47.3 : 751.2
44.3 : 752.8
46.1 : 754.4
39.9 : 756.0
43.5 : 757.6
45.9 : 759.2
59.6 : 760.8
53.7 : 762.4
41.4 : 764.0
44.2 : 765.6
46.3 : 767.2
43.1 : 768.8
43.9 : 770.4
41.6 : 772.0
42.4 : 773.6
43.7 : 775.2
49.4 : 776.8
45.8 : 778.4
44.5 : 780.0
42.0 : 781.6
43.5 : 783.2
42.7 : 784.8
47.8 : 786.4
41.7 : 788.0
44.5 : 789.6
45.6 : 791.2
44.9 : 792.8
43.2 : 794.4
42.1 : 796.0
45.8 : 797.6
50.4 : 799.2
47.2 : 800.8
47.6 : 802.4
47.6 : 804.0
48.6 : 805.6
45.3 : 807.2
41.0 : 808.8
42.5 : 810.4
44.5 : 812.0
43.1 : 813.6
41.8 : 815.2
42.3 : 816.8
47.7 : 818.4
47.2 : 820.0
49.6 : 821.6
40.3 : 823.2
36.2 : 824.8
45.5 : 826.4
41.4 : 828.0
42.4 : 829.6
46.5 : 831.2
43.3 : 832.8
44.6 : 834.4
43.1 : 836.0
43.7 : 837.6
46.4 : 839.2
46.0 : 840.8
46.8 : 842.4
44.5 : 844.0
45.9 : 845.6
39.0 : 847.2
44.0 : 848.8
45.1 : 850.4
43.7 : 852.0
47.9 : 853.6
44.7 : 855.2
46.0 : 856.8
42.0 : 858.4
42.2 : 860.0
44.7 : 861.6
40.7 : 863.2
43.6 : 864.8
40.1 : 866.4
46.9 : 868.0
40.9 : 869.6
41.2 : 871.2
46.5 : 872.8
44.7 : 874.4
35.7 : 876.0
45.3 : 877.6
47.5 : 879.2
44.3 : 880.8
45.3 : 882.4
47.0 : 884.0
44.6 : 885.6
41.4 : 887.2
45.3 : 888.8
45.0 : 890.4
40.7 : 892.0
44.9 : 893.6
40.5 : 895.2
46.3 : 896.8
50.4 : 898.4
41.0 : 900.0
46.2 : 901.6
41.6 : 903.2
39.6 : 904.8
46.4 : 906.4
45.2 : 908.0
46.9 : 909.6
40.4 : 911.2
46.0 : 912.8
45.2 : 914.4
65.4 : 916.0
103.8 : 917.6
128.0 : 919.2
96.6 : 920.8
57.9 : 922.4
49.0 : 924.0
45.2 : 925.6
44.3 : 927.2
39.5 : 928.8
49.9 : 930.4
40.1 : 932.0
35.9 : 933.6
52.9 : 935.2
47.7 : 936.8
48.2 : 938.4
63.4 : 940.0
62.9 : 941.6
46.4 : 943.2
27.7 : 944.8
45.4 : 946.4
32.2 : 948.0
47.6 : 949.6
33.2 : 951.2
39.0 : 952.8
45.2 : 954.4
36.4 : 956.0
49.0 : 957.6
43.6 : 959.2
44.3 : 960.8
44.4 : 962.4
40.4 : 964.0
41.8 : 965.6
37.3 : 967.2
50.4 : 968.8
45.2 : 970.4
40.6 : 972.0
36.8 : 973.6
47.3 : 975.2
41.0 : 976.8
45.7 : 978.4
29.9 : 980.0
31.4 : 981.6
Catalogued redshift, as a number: 0.399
